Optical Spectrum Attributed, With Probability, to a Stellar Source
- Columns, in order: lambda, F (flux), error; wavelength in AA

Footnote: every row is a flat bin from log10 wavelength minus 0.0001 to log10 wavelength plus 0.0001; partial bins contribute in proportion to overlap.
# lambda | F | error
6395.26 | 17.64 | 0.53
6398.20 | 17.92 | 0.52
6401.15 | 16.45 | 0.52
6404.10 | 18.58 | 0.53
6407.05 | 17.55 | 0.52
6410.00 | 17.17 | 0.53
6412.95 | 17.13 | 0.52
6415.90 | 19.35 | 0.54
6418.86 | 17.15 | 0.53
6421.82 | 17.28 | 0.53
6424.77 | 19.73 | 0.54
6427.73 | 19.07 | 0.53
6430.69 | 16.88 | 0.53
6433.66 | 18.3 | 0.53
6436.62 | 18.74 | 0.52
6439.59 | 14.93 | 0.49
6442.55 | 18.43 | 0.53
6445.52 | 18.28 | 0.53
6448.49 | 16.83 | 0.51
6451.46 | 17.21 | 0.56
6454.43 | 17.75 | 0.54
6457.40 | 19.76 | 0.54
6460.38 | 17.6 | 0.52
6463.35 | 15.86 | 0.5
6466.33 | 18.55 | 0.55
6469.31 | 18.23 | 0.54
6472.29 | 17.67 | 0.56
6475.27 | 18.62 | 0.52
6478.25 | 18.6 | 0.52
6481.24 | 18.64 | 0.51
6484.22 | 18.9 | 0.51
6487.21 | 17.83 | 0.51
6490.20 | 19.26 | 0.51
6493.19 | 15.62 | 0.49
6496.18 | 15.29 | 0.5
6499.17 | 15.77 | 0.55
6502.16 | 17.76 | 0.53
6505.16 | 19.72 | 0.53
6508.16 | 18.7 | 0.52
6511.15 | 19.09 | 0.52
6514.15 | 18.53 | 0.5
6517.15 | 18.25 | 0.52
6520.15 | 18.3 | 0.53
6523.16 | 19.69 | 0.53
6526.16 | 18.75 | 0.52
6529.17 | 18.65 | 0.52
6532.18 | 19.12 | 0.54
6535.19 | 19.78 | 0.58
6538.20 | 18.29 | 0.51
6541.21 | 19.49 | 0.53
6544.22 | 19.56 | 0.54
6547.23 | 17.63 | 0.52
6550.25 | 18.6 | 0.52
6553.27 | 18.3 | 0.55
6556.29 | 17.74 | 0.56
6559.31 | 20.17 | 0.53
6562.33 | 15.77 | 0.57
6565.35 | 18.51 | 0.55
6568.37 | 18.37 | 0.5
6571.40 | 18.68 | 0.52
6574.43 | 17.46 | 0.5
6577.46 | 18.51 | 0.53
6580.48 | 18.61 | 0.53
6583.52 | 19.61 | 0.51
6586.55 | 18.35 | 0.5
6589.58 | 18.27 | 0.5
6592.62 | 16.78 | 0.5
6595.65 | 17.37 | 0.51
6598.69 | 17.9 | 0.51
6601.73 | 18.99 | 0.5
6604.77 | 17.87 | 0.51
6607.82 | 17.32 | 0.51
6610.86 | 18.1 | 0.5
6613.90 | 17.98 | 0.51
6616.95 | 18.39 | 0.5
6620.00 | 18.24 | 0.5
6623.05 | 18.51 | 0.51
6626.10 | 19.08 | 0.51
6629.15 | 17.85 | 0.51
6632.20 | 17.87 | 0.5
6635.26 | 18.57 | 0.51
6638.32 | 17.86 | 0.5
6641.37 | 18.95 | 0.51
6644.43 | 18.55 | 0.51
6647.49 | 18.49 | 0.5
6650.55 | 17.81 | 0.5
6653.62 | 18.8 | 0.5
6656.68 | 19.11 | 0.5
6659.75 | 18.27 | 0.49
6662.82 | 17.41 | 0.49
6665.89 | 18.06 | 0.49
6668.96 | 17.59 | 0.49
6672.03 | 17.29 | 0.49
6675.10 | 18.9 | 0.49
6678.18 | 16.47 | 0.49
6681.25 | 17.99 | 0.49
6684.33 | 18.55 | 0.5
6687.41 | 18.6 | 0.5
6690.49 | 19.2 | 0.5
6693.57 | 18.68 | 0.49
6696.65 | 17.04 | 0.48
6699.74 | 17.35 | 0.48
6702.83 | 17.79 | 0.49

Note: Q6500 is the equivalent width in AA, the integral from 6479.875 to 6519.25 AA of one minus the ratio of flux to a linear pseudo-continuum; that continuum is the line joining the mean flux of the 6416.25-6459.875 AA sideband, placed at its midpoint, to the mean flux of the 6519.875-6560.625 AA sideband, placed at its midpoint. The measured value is 1.1 AA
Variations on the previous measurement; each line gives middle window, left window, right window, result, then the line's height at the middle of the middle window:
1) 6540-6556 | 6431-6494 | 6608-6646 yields -0.46 AA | 18.1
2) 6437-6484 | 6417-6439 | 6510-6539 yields 1.20 AA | 18.3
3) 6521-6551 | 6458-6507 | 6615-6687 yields -1.73 AA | 17.9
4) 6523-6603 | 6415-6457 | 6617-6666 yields -1.27 AA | 18.2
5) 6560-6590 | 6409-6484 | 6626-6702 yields -0.34 AA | 18.1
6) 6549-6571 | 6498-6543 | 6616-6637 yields 0.39 AA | 18.6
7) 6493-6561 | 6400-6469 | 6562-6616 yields -1.78 AA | 18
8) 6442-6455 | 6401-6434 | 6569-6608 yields 0.24 AA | 18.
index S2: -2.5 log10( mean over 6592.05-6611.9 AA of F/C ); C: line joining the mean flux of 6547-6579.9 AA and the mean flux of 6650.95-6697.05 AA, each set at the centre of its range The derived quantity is 0.02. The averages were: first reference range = 18.2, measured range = 17.8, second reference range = 18.1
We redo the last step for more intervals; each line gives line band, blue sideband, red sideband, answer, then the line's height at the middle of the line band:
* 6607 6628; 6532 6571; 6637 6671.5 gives 0.01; 18.3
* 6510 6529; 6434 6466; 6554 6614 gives -0.05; 17.9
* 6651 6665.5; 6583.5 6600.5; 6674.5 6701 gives -0.02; 18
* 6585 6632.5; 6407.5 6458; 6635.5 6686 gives 0.00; 18.1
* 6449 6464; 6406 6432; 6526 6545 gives 0.04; 18.3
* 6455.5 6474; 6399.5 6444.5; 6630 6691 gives -0.01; 17.9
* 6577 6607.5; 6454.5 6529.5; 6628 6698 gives 0.00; 18.2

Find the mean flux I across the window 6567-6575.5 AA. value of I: 18.2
